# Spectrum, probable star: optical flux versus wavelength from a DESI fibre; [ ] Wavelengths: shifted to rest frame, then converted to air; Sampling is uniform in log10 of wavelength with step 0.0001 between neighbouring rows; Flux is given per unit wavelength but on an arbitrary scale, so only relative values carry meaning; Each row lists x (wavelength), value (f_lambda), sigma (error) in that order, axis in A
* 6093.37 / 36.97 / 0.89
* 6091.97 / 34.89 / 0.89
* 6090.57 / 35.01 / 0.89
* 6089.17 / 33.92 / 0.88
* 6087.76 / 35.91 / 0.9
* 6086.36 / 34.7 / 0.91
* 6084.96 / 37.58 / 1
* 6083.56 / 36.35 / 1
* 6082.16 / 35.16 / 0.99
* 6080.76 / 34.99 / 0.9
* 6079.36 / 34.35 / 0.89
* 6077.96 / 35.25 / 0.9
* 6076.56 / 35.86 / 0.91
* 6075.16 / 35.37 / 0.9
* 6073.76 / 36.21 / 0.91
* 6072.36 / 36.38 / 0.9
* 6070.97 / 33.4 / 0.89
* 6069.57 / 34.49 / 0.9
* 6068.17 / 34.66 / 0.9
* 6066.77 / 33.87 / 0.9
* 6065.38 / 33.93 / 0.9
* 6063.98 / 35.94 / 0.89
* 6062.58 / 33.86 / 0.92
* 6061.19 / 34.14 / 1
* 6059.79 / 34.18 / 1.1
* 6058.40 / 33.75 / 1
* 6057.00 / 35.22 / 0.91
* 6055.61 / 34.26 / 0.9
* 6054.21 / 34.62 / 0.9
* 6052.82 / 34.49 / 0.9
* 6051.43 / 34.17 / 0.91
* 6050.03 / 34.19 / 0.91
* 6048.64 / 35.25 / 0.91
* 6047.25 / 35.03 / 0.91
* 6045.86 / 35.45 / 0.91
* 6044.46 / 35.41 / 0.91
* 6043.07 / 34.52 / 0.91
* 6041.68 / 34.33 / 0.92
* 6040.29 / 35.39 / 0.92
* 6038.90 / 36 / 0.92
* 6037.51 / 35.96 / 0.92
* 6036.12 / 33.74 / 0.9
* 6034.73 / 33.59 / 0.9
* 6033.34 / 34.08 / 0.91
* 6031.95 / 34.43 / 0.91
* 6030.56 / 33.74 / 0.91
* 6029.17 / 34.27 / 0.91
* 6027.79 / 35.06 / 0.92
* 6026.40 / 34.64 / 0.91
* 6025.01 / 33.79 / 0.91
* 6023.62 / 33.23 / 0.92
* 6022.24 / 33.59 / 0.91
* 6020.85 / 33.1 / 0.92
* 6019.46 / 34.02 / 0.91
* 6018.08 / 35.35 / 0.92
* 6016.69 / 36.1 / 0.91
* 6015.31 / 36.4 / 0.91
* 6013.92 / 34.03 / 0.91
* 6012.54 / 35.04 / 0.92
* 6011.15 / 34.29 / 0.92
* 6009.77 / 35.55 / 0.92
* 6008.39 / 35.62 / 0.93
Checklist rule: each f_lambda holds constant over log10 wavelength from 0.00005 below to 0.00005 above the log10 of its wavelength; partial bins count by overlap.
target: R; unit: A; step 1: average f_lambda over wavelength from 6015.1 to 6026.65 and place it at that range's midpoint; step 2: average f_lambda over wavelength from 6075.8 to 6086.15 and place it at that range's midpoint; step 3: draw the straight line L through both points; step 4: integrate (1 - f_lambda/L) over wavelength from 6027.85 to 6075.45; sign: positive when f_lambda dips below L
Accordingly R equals 0.5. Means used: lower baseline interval 34.4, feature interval 34.7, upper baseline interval 35.6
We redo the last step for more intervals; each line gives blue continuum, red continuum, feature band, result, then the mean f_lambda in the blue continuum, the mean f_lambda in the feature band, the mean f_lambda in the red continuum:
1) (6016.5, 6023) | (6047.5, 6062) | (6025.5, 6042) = -0.1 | 34.3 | 34.6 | 34.5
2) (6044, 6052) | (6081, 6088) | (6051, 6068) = 0.4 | 34.9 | 34.4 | 35.9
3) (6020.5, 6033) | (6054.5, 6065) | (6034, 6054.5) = -0.3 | 34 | 34.8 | 34.4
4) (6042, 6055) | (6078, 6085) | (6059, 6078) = 0.2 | 34.8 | 34.8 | 35.5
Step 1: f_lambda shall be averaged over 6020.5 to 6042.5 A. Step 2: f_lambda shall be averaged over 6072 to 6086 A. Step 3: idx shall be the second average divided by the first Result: 1.0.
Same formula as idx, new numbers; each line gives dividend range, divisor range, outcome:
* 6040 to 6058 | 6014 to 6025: 1.01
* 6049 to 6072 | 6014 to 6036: 1.00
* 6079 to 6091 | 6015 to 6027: 1.03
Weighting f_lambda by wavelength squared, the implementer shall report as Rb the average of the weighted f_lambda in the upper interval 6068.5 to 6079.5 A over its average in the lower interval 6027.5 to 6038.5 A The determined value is 1.0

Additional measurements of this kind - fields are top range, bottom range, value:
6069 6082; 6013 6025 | 1.04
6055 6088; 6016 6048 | 1.03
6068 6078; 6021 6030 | 1.05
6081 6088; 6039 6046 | 1.04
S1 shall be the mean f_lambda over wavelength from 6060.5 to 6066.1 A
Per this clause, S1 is 34.5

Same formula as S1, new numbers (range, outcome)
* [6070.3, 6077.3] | 35.5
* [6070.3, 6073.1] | 35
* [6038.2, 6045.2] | 35.1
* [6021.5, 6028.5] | 34.1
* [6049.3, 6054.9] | 34.4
